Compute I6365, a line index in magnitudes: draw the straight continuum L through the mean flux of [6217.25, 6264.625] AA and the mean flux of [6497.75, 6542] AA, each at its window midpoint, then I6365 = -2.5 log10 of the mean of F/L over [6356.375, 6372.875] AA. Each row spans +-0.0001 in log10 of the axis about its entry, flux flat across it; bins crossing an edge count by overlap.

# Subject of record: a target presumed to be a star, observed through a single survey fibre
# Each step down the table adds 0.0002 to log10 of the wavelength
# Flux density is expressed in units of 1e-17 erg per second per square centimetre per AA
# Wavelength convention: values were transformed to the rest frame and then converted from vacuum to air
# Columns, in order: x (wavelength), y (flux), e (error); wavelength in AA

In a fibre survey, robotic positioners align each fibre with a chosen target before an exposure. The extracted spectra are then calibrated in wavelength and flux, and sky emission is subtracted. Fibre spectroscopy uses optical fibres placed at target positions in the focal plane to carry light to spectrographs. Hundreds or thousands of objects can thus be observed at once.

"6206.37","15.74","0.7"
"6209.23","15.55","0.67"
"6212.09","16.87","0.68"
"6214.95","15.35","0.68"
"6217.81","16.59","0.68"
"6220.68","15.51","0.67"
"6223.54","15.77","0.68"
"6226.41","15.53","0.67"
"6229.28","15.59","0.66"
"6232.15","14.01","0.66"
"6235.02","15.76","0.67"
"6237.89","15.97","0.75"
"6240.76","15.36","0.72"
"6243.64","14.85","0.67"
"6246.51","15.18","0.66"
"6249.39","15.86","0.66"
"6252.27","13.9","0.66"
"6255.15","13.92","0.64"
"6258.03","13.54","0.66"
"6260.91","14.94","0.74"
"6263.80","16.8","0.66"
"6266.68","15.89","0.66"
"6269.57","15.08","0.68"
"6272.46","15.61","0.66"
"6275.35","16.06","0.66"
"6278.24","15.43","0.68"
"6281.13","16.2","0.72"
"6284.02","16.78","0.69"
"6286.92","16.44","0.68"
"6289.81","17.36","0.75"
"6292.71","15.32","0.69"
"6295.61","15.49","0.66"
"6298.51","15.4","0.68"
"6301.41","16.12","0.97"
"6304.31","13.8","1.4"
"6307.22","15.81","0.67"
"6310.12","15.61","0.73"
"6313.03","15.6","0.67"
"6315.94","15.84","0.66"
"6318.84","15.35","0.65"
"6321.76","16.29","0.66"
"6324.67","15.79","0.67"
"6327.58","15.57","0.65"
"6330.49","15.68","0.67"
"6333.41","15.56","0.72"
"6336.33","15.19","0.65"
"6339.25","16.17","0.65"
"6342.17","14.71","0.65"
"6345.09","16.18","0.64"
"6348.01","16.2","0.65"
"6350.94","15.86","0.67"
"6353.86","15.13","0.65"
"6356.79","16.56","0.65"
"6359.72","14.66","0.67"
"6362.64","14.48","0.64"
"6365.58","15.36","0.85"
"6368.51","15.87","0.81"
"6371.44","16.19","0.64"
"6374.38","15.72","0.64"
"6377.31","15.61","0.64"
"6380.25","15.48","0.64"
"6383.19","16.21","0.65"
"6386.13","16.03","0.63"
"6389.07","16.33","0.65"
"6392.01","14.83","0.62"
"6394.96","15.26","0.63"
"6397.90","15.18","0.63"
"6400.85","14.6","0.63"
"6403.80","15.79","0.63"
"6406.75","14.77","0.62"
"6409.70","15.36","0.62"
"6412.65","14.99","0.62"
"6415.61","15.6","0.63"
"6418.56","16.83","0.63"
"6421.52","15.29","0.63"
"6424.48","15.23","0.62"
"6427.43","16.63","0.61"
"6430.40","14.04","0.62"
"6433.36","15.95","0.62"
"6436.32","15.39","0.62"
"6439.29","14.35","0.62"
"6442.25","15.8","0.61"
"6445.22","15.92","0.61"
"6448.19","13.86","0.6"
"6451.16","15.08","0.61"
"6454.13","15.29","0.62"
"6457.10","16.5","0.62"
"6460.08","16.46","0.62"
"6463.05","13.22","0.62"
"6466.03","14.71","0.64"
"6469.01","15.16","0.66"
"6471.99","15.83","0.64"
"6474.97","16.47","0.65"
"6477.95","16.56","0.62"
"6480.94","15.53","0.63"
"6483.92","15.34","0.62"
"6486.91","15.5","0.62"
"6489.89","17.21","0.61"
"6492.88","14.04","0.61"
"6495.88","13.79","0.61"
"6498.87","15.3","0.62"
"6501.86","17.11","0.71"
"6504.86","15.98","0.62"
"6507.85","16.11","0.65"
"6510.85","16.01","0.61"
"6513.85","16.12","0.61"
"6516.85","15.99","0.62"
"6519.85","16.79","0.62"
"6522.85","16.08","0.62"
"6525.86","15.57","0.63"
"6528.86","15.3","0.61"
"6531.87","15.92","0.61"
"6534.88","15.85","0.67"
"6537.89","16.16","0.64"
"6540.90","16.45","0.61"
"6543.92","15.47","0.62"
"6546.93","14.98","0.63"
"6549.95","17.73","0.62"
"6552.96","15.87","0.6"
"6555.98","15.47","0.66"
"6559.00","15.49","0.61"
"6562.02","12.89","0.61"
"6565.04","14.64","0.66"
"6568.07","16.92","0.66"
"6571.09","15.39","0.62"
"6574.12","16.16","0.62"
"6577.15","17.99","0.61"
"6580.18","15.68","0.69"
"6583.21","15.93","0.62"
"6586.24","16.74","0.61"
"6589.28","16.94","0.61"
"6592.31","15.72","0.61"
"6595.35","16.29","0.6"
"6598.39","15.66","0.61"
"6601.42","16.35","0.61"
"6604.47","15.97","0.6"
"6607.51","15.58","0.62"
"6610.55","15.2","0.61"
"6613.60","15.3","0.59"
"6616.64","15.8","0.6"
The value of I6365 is 0.01 mag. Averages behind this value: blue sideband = 15.2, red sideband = 16.1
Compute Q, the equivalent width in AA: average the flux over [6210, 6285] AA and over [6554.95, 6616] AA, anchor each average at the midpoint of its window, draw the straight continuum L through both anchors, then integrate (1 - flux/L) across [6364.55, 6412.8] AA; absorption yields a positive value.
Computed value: 0.3 AA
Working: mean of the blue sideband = 15.5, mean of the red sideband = 15.8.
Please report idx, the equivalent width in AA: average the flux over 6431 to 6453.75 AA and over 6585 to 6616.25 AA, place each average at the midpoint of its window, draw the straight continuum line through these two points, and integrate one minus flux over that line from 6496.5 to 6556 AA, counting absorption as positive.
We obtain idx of -1.6 AA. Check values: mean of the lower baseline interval 15.2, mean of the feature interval 16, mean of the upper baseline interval 16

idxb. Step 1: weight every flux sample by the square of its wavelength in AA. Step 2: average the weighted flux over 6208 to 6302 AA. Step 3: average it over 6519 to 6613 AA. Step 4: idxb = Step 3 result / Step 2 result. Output 1.12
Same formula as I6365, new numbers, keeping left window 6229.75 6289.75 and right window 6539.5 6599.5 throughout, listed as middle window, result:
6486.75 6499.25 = 0.048 mag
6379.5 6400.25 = 0.004 mag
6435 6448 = 0.036 mag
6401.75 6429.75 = 0.010 mag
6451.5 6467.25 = 0.036 mag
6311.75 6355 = -0.009 mag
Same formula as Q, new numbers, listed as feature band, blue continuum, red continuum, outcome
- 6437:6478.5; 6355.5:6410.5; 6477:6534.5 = 0.9 AA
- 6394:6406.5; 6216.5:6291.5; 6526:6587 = 0.4 AA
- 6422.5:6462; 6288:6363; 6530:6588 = 0.9 AA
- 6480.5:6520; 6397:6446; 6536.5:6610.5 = -0.2 AA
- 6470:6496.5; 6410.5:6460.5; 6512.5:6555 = 0.2 AA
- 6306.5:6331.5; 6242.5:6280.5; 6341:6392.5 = -0.5 AA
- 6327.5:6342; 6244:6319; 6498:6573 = 0.0 AA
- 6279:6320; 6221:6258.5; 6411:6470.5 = -1.8 AA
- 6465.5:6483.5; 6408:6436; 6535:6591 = -0.1 AA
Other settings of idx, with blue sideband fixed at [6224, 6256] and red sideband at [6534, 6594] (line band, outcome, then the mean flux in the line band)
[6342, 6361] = -0.4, 15.7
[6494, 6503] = 0.3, 15.3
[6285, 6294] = -0.7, 16.4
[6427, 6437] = 0.1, 15.4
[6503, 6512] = -0.2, 16.1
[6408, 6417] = 0.1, 15.3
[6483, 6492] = -0.1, 15.9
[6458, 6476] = 0.4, 15.3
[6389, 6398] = 0.1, 15.3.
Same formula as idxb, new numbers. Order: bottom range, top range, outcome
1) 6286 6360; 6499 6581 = 1.09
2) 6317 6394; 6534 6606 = 1.09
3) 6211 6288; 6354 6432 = 1.05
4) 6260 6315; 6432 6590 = 1.07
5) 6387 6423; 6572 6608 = 1.12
